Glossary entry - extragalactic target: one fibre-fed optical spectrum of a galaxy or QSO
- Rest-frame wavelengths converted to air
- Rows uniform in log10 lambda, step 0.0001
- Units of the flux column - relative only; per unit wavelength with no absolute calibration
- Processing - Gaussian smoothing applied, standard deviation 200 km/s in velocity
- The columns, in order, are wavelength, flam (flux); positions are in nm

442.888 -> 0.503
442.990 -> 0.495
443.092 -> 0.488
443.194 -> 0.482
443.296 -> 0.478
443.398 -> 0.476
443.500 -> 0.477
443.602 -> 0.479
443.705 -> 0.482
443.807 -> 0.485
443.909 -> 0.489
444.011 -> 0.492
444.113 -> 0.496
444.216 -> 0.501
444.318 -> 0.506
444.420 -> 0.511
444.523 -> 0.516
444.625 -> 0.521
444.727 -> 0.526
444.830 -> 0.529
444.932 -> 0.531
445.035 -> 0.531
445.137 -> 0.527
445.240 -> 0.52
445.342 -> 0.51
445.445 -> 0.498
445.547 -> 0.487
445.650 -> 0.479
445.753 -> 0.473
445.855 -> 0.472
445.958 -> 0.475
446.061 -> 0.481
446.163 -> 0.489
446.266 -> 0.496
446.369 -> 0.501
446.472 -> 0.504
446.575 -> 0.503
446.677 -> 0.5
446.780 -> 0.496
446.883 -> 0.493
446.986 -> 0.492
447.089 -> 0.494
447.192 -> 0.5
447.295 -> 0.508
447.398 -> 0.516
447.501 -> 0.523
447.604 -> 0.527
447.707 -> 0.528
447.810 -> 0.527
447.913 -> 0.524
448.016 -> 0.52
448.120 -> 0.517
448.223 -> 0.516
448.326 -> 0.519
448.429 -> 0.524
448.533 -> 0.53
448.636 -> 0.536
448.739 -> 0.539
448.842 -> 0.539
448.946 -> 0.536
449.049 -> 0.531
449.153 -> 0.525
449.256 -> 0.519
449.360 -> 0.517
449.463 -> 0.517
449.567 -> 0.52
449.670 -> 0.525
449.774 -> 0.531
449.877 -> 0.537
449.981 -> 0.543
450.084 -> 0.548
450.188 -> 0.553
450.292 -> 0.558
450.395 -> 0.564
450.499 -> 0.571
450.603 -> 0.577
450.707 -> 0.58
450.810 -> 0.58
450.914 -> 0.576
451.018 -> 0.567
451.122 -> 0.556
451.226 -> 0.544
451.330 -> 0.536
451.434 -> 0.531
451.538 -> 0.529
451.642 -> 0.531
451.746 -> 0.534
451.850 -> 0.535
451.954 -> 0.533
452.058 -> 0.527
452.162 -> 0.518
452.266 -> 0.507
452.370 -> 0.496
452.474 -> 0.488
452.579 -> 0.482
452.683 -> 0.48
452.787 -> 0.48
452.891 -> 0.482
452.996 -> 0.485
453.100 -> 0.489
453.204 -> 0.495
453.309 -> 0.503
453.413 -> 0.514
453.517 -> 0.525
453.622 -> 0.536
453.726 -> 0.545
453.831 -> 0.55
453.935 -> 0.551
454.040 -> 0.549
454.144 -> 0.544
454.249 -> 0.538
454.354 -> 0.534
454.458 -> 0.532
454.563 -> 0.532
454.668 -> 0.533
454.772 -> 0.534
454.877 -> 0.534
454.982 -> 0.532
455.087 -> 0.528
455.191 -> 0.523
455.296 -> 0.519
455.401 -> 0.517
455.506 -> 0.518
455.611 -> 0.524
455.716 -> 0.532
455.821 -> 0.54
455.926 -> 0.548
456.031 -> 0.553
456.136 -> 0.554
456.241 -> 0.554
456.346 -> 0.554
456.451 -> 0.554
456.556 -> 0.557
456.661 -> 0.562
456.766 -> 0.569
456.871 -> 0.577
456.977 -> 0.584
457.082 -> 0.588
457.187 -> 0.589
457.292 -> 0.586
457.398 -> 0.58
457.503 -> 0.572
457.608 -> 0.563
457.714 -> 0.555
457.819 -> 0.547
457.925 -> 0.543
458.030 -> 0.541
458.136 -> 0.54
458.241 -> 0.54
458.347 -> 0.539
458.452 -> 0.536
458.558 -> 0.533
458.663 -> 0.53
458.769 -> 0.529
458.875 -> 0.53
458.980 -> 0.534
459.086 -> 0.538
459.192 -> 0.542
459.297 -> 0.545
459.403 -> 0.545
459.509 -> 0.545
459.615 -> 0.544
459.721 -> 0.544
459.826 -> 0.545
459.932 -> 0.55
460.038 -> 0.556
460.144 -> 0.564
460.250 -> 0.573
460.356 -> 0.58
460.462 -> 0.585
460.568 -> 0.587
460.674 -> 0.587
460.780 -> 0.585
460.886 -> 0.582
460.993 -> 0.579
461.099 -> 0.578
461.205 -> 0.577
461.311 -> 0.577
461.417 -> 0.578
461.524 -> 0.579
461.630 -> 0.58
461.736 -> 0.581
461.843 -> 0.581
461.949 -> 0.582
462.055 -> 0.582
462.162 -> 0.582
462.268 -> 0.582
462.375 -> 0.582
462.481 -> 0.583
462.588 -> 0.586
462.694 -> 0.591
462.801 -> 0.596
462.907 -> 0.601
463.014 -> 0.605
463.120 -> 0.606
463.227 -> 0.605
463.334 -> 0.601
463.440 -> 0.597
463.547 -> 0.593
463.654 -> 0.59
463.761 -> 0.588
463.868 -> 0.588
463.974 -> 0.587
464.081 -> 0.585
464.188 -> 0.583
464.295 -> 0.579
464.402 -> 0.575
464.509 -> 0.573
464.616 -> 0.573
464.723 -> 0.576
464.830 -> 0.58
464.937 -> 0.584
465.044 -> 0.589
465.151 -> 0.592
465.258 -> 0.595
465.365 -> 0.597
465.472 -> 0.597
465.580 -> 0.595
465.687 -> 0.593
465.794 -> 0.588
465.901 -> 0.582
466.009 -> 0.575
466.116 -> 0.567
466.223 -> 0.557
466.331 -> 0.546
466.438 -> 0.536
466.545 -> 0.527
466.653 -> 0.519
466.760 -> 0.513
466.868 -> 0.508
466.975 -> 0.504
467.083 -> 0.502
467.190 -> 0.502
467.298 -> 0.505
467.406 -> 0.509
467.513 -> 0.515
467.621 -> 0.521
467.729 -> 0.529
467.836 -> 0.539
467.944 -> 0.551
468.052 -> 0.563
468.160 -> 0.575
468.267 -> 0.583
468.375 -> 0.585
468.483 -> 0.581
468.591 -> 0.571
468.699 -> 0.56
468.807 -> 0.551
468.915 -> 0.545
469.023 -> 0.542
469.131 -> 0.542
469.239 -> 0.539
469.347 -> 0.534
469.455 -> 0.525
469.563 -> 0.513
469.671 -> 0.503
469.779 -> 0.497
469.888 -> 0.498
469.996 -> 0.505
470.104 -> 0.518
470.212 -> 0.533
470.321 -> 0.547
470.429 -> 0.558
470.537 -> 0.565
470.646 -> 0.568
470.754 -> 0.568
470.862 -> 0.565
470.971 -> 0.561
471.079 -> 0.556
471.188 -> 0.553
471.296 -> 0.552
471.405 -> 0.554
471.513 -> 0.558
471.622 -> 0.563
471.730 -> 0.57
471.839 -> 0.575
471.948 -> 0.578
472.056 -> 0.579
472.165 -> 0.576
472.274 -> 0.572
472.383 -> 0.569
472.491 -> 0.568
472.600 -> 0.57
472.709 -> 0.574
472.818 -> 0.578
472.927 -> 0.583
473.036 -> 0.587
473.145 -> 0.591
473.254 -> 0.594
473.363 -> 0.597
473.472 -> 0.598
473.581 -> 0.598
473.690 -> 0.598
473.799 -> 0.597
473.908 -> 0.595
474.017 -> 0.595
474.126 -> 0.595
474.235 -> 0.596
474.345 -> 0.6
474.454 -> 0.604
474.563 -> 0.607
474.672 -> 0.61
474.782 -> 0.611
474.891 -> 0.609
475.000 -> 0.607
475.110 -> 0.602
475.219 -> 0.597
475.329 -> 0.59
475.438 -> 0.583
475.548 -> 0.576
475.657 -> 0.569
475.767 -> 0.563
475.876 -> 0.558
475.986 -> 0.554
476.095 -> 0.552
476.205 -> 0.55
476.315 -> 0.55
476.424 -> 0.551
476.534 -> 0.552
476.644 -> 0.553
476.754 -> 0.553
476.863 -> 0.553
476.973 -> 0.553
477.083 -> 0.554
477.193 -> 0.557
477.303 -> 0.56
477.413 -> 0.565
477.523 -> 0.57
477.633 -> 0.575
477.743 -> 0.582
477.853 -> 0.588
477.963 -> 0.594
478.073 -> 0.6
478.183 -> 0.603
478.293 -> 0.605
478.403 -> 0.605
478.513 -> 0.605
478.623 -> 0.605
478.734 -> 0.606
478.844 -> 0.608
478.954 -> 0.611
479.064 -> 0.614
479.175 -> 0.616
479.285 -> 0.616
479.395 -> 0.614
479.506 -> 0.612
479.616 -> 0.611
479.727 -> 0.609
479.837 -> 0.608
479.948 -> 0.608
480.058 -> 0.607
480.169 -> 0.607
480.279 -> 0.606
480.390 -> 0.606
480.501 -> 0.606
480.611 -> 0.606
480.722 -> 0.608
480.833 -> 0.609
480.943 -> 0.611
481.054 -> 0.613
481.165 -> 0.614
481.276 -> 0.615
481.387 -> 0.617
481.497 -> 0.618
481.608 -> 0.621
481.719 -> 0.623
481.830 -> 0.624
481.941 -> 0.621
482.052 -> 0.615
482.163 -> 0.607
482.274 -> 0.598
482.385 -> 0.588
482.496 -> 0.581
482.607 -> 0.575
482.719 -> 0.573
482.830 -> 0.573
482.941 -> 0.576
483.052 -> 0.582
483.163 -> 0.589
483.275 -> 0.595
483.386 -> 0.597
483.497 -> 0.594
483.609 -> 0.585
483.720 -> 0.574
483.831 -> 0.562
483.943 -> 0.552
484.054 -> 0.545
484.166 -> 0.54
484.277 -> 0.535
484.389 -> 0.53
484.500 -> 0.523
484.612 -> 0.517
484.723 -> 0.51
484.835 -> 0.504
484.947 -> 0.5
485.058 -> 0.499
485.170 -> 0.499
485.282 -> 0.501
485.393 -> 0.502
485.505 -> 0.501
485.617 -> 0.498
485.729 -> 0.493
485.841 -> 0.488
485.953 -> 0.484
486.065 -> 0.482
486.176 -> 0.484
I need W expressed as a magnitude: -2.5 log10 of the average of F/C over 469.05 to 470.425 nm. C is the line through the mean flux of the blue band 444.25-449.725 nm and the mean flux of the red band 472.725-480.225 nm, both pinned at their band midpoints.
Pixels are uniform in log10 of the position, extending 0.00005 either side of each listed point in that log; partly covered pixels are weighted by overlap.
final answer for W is 0.10 mag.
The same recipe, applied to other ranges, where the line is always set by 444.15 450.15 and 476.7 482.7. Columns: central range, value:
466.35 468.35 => 0.07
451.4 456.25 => 0.02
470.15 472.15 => 0.03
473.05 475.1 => -0.03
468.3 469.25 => 0.02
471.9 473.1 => 0.01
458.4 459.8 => 0.01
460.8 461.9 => -0.05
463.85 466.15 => -0.05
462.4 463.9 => -0.07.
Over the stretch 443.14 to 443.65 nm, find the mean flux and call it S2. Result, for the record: 0.479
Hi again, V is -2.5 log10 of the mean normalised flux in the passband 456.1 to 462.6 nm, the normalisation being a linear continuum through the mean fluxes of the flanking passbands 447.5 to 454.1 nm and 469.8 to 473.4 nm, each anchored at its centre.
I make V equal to -0.040 mag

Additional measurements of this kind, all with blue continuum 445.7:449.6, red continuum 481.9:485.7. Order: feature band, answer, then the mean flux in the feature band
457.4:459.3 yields -0.04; 0.543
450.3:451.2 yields -0.11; 0.57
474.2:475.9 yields -0.10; 0.593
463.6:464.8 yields -0.10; 0.581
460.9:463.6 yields -0.12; 0.587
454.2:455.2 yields -0.03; 0.533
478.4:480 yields -0.12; 0.61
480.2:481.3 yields -0.11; 0.609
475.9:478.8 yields -0.05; 0.573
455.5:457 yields -0.06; 0.552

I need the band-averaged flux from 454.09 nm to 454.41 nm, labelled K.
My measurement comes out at 0.539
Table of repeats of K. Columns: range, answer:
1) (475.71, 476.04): 0.558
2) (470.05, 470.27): 0.525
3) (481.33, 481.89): 0.621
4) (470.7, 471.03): 0.565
